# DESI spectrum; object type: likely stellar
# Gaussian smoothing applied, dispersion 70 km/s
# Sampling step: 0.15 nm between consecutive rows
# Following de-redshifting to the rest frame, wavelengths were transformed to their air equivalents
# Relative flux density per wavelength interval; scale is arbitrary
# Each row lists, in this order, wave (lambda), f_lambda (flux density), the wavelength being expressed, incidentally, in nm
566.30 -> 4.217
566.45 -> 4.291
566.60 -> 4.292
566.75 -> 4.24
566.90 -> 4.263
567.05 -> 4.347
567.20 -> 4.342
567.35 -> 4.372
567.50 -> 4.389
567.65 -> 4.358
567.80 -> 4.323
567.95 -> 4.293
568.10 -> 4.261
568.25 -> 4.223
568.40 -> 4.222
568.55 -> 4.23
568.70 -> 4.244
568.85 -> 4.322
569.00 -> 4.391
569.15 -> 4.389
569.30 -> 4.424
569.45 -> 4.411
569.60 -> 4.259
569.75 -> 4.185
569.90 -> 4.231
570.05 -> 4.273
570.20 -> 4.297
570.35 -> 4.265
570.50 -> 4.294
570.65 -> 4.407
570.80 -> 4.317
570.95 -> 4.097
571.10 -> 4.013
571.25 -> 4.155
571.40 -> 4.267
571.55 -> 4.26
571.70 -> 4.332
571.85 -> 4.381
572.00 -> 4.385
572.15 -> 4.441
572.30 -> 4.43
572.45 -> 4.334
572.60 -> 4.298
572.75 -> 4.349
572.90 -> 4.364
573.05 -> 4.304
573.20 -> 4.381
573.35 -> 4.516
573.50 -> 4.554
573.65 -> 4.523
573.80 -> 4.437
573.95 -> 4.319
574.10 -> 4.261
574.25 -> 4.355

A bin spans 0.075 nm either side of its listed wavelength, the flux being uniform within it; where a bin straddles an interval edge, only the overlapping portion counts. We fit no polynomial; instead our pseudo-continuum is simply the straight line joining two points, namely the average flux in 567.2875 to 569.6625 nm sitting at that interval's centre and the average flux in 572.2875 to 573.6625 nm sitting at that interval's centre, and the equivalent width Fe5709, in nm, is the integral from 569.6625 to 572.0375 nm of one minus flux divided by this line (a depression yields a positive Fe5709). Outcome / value 0.06 nm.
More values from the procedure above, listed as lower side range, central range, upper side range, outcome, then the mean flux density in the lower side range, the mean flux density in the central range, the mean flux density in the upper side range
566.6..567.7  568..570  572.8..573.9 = 0.03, 4.33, 4.29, 4.44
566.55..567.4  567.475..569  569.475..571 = 0.00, 4.31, 4.29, 4.27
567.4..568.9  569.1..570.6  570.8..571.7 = -0.03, 4.29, 4.3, 4.19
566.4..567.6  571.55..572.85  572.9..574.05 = 0.01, 4.32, 4.36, 4.43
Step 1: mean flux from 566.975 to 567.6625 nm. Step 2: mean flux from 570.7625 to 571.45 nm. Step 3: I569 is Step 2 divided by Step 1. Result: 0.95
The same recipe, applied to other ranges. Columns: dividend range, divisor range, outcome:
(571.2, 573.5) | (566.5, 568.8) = 1.01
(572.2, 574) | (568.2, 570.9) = 1.02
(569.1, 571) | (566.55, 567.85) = 0.99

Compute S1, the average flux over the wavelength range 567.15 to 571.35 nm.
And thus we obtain 4.28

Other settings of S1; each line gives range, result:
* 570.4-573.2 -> 4.3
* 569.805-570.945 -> 4.28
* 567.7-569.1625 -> 4.29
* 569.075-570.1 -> 4.31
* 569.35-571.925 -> 4.26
